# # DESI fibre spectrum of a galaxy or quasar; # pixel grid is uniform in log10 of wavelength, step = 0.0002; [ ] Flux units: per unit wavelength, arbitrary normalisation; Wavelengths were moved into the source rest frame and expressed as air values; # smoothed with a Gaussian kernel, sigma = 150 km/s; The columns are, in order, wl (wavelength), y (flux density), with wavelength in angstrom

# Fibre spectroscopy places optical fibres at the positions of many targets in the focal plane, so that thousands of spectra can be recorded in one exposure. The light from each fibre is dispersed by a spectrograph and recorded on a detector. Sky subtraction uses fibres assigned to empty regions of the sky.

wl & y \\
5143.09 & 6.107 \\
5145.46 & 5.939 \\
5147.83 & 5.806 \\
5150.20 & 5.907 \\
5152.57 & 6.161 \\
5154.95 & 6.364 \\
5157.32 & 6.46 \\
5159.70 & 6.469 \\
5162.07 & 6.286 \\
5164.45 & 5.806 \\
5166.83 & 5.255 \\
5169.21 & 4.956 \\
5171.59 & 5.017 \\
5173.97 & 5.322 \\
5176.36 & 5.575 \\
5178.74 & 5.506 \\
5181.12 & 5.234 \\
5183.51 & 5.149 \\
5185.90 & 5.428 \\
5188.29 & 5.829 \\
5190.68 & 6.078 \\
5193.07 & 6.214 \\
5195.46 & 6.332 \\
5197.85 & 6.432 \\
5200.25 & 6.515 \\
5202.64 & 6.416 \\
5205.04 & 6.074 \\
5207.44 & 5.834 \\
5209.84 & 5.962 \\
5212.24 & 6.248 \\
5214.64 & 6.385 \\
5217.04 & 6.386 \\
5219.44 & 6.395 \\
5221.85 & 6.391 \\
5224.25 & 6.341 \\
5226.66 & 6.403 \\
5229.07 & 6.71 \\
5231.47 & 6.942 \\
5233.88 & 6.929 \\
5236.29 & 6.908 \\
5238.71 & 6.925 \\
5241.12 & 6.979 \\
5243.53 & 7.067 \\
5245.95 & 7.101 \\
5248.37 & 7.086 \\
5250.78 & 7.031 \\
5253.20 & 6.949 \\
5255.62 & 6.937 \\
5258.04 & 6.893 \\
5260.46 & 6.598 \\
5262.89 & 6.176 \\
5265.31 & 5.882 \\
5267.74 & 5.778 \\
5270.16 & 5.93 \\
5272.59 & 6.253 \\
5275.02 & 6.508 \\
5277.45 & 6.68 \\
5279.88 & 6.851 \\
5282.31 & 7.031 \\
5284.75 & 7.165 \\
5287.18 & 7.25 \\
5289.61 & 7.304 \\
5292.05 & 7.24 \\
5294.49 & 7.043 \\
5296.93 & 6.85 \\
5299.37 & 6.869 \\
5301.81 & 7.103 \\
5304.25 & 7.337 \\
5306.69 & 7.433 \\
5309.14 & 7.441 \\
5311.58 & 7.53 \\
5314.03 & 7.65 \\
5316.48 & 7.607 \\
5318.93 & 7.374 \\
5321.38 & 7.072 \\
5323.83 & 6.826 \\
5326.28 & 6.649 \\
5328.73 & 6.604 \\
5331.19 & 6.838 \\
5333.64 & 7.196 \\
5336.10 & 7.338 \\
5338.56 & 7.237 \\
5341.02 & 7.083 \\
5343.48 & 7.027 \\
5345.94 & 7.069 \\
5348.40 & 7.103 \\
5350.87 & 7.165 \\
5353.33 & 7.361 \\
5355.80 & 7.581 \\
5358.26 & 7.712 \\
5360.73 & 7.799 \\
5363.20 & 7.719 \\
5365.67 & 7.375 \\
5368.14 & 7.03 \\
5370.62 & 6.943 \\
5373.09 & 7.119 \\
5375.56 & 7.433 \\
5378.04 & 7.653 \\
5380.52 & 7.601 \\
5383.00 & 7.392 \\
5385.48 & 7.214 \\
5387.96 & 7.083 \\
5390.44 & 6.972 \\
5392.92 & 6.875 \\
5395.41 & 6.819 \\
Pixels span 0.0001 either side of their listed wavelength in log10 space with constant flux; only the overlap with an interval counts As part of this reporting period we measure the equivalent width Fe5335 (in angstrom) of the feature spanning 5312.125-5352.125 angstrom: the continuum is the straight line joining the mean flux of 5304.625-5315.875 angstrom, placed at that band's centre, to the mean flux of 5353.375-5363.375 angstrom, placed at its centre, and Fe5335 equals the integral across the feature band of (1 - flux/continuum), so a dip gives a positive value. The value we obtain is 2.39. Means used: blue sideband 7.5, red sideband 7.66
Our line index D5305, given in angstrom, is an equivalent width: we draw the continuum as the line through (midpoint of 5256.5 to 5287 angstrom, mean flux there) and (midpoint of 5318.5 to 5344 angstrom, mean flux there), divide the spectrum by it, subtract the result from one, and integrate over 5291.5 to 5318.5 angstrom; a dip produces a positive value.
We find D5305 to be -2.0 angstrom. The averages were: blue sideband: 6.51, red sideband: 7.01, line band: 7.29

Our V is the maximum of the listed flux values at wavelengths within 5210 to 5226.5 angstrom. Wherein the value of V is 6.395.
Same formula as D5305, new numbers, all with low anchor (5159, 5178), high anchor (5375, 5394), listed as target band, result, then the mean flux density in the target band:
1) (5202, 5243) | -3.4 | 6.5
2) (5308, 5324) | -1.6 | 7.39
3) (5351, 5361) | -0.7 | 7.55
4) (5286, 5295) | -1.0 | 7.22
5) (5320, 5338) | -0.3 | 6.95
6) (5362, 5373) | -0.2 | 7.25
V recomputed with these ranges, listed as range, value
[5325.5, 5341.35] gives 7.338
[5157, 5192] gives 6.469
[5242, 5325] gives 7.65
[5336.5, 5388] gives 7.799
